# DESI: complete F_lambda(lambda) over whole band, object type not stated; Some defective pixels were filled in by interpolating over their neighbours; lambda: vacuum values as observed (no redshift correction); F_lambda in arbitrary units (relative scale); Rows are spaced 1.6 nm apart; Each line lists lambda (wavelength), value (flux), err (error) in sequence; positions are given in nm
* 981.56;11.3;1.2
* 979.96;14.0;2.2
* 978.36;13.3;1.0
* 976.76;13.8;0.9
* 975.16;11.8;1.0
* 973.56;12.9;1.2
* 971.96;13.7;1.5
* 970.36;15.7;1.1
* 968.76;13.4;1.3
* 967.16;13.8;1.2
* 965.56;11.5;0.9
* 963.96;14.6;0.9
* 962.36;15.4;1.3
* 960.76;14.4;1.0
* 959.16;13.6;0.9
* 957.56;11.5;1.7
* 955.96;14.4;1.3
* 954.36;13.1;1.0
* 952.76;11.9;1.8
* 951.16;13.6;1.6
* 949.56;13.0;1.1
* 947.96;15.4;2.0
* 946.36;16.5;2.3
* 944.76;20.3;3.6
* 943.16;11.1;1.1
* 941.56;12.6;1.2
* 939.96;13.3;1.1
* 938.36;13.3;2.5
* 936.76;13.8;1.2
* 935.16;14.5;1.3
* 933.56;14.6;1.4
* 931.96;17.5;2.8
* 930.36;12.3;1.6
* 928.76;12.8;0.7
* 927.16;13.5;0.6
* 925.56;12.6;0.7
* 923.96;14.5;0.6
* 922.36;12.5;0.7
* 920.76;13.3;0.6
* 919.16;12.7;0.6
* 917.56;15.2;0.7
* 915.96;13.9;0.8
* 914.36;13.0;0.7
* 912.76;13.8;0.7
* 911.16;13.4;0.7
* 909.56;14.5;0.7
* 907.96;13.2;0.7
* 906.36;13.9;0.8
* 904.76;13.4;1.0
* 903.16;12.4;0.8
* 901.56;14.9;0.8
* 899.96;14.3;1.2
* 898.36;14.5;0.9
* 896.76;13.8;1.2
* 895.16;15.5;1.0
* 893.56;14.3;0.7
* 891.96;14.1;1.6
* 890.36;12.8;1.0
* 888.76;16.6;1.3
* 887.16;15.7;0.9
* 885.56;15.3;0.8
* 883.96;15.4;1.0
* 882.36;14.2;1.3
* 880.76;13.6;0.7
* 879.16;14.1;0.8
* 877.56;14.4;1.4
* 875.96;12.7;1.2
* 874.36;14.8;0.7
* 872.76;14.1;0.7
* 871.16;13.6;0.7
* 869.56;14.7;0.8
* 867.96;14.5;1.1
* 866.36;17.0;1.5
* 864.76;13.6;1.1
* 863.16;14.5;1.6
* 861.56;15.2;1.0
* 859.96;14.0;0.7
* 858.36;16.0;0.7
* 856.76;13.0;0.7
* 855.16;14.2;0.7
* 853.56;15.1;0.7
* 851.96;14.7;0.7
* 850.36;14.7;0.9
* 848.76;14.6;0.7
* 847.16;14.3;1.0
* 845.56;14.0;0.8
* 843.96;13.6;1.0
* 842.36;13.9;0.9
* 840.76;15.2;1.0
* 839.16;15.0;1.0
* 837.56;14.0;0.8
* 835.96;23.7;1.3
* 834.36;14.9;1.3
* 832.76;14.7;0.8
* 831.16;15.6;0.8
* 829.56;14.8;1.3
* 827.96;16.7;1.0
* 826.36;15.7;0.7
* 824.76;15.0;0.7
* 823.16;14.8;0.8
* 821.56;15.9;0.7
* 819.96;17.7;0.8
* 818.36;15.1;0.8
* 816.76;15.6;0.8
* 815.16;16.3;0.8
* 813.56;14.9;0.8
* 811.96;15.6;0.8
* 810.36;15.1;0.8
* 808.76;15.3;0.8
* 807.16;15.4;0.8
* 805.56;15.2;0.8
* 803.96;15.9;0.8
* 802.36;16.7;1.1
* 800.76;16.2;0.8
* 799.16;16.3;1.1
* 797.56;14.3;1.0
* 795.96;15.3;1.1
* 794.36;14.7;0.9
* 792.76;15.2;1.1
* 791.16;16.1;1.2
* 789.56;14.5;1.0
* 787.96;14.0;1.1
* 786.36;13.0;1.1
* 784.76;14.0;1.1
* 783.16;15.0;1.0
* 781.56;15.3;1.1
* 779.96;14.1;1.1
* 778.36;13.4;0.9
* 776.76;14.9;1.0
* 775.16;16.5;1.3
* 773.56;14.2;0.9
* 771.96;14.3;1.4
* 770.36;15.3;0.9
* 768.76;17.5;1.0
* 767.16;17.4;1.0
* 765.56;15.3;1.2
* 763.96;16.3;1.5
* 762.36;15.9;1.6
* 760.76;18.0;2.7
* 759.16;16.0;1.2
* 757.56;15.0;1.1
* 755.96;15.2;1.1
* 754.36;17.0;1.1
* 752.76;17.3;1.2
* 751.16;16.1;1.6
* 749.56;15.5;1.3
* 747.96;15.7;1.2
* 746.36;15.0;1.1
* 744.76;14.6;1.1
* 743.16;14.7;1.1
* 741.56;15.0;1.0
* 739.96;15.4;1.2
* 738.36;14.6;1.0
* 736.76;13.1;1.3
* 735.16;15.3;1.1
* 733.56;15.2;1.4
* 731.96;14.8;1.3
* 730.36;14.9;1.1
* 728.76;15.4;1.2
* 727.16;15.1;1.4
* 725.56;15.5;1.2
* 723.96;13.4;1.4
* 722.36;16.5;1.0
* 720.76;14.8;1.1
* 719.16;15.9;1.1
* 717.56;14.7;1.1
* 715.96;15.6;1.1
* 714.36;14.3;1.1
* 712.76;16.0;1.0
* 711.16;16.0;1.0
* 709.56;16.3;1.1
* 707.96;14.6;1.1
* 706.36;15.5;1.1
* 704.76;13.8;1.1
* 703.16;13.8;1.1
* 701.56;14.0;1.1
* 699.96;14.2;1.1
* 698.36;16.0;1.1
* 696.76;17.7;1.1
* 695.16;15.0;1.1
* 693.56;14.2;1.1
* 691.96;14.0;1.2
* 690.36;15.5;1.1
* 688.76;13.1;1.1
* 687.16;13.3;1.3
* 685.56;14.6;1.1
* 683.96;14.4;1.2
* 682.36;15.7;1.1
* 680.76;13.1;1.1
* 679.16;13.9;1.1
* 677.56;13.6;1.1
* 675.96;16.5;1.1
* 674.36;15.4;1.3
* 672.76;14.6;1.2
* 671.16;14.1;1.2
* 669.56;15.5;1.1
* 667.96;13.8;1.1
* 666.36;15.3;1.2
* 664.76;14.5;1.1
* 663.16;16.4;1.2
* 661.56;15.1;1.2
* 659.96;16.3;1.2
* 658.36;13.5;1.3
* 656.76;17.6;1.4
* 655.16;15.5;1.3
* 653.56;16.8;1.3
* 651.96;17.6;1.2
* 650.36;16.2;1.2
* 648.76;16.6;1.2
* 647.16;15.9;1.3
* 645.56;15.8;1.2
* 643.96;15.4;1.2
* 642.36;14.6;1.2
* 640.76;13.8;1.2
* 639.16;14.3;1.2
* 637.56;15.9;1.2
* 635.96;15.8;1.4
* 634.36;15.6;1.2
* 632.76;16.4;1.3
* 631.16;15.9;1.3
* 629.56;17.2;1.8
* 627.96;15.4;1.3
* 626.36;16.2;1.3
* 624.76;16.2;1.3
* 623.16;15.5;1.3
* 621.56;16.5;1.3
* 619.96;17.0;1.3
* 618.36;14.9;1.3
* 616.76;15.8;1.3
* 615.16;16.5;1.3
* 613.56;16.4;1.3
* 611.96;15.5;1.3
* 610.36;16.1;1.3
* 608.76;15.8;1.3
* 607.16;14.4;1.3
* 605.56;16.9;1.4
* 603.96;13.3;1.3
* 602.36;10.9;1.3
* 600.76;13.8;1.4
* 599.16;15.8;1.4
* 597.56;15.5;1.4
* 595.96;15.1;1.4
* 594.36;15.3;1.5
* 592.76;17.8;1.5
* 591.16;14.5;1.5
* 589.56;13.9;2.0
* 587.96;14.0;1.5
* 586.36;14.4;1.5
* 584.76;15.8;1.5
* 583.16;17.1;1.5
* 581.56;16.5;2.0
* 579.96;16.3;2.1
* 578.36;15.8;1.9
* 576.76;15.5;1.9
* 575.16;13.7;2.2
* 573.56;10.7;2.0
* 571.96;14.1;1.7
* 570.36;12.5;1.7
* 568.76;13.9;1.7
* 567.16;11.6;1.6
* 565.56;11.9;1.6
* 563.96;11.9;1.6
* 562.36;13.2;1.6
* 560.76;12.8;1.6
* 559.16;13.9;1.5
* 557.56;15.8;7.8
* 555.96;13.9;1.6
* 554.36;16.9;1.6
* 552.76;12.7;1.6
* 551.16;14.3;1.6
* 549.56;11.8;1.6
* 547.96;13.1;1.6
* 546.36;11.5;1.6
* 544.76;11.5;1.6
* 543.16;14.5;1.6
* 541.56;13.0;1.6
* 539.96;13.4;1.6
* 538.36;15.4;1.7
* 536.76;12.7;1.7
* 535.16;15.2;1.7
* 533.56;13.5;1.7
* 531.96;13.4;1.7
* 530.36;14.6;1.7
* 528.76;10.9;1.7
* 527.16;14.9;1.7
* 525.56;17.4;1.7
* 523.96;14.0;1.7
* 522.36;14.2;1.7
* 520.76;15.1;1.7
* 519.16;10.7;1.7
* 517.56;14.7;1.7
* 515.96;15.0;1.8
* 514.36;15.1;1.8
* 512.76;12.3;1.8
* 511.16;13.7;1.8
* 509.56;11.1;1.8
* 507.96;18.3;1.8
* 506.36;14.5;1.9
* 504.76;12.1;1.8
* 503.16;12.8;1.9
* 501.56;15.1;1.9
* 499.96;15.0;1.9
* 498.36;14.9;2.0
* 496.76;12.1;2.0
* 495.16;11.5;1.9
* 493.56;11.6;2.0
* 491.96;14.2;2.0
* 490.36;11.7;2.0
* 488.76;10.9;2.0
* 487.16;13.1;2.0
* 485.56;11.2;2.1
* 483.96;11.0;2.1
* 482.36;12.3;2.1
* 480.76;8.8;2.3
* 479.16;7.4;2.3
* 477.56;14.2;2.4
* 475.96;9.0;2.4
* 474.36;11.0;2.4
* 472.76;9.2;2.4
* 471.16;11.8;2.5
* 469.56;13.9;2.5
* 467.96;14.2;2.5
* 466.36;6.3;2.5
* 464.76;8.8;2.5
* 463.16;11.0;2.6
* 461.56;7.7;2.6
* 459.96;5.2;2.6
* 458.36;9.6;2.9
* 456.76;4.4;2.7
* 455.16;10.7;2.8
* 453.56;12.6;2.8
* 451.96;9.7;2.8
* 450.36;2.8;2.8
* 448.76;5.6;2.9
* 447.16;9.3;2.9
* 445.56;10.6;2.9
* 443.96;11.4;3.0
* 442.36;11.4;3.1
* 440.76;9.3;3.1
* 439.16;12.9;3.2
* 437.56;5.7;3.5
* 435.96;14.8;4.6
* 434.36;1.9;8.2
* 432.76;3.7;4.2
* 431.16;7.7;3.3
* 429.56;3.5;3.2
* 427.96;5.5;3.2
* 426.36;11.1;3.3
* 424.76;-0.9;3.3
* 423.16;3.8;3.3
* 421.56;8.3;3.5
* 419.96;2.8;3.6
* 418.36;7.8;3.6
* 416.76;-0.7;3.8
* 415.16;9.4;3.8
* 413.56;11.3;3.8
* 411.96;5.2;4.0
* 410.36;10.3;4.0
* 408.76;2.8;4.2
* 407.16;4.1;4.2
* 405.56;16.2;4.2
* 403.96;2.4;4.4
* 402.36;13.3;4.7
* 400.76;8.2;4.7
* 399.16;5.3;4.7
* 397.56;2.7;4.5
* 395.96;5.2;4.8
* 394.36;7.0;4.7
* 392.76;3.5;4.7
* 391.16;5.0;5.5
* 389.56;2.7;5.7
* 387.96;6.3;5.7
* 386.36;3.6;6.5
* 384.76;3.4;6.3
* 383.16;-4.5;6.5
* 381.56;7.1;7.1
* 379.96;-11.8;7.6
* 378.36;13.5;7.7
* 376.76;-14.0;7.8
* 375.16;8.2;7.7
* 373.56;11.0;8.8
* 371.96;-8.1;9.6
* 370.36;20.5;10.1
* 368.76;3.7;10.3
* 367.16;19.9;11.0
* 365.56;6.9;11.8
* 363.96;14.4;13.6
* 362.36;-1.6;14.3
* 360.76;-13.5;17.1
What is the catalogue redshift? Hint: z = 0.09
